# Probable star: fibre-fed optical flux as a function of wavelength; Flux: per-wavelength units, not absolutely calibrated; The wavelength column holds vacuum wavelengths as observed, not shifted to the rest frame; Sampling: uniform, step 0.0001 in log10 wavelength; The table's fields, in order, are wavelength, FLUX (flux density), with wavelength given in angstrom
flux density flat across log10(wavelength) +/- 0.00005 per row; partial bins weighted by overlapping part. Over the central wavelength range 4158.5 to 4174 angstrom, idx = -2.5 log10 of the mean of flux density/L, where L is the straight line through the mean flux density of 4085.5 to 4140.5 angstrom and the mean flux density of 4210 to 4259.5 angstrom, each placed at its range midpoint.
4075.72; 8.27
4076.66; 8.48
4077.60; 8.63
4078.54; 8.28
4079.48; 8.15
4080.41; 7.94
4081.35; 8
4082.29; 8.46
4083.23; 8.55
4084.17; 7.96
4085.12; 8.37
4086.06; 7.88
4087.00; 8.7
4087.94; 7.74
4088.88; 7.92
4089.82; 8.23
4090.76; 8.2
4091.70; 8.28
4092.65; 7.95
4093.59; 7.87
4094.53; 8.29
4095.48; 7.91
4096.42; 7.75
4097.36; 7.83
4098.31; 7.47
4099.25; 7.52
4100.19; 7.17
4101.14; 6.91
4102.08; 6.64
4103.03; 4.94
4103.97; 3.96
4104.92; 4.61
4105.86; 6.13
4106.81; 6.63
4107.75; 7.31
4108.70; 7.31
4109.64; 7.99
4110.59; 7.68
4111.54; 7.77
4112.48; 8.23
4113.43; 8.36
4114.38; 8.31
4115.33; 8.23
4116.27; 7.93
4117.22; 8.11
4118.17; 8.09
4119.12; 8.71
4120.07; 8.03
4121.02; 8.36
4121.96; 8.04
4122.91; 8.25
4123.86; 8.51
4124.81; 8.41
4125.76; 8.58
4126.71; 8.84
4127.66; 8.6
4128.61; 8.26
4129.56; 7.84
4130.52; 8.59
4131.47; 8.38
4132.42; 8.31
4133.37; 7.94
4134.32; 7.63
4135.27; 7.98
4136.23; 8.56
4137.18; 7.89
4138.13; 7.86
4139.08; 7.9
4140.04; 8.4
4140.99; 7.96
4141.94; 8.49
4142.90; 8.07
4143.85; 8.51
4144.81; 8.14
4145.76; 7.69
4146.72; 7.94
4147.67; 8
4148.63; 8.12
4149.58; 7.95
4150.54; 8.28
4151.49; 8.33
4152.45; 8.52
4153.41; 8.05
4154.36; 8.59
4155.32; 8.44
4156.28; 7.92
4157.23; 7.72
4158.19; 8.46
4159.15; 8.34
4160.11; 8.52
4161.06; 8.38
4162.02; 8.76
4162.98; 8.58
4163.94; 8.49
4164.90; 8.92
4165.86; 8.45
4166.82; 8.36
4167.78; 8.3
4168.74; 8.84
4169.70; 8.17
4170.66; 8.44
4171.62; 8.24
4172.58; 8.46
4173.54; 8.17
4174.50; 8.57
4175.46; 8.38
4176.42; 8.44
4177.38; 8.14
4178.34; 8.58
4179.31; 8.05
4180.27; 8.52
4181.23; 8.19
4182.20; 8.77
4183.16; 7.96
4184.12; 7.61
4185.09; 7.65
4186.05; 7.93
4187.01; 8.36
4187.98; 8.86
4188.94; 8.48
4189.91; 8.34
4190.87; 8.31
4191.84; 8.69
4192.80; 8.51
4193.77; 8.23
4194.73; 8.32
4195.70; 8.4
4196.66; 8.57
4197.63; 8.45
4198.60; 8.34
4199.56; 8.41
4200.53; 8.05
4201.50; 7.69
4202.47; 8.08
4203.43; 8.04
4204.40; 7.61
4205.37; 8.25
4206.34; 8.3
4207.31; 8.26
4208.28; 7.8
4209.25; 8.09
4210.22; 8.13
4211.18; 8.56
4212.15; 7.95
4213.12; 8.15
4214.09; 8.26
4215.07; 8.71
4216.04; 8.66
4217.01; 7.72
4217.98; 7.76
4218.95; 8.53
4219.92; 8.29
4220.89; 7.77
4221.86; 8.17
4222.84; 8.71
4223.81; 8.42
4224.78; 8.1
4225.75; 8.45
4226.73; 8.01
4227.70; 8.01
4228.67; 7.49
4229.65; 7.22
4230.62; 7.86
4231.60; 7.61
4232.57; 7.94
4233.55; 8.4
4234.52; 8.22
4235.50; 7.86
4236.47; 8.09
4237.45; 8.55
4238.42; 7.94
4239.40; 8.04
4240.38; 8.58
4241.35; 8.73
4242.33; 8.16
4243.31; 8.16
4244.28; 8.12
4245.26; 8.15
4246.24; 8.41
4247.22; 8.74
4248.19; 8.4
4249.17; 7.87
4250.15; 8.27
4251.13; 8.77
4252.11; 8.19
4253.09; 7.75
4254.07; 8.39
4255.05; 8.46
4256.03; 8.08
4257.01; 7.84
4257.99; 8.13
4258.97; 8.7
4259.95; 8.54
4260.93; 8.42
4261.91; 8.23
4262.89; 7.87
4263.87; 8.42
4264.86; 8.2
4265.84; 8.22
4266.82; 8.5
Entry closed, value -0.07 mag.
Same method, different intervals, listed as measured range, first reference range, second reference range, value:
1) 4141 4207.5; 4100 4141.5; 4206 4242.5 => -0.05 mag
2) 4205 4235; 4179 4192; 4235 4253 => 0.02 mag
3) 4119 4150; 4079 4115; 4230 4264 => -0.07 mag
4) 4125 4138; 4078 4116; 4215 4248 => -0.07 mag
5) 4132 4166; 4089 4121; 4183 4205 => -0.05 mag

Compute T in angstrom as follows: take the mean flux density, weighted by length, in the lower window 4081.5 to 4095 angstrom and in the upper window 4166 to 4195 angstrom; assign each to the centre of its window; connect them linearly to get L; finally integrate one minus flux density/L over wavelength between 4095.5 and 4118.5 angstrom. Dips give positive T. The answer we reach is 2.8 angstrom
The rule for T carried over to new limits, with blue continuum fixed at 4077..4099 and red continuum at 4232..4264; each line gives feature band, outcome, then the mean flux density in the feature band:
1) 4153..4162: -0.14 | 8.3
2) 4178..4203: -0.25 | 8.28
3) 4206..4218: 0.03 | 8.19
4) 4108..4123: 0.10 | 8.07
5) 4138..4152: 0.06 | 8.11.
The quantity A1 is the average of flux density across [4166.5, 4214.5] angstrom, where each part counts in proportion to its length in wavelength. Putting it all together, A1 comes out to 8.27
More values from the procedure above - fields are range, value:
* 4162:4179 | 8.45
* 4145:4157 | 8.15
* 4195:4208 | 8.18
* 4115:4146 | 8.22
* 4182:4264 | 8.2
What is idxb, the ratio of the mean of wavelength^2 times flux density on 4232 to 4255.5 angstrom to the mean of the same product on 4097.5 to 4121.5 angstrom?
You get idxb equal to 1.2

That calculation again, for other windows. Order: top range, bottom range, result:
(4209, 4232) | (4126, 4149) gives 1.03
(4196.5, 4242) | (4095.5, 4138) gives 1.11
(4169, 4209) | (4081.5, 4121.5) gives 1.13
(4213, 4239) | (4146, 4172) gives 1.00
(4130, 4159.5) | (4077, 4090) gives 1.02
